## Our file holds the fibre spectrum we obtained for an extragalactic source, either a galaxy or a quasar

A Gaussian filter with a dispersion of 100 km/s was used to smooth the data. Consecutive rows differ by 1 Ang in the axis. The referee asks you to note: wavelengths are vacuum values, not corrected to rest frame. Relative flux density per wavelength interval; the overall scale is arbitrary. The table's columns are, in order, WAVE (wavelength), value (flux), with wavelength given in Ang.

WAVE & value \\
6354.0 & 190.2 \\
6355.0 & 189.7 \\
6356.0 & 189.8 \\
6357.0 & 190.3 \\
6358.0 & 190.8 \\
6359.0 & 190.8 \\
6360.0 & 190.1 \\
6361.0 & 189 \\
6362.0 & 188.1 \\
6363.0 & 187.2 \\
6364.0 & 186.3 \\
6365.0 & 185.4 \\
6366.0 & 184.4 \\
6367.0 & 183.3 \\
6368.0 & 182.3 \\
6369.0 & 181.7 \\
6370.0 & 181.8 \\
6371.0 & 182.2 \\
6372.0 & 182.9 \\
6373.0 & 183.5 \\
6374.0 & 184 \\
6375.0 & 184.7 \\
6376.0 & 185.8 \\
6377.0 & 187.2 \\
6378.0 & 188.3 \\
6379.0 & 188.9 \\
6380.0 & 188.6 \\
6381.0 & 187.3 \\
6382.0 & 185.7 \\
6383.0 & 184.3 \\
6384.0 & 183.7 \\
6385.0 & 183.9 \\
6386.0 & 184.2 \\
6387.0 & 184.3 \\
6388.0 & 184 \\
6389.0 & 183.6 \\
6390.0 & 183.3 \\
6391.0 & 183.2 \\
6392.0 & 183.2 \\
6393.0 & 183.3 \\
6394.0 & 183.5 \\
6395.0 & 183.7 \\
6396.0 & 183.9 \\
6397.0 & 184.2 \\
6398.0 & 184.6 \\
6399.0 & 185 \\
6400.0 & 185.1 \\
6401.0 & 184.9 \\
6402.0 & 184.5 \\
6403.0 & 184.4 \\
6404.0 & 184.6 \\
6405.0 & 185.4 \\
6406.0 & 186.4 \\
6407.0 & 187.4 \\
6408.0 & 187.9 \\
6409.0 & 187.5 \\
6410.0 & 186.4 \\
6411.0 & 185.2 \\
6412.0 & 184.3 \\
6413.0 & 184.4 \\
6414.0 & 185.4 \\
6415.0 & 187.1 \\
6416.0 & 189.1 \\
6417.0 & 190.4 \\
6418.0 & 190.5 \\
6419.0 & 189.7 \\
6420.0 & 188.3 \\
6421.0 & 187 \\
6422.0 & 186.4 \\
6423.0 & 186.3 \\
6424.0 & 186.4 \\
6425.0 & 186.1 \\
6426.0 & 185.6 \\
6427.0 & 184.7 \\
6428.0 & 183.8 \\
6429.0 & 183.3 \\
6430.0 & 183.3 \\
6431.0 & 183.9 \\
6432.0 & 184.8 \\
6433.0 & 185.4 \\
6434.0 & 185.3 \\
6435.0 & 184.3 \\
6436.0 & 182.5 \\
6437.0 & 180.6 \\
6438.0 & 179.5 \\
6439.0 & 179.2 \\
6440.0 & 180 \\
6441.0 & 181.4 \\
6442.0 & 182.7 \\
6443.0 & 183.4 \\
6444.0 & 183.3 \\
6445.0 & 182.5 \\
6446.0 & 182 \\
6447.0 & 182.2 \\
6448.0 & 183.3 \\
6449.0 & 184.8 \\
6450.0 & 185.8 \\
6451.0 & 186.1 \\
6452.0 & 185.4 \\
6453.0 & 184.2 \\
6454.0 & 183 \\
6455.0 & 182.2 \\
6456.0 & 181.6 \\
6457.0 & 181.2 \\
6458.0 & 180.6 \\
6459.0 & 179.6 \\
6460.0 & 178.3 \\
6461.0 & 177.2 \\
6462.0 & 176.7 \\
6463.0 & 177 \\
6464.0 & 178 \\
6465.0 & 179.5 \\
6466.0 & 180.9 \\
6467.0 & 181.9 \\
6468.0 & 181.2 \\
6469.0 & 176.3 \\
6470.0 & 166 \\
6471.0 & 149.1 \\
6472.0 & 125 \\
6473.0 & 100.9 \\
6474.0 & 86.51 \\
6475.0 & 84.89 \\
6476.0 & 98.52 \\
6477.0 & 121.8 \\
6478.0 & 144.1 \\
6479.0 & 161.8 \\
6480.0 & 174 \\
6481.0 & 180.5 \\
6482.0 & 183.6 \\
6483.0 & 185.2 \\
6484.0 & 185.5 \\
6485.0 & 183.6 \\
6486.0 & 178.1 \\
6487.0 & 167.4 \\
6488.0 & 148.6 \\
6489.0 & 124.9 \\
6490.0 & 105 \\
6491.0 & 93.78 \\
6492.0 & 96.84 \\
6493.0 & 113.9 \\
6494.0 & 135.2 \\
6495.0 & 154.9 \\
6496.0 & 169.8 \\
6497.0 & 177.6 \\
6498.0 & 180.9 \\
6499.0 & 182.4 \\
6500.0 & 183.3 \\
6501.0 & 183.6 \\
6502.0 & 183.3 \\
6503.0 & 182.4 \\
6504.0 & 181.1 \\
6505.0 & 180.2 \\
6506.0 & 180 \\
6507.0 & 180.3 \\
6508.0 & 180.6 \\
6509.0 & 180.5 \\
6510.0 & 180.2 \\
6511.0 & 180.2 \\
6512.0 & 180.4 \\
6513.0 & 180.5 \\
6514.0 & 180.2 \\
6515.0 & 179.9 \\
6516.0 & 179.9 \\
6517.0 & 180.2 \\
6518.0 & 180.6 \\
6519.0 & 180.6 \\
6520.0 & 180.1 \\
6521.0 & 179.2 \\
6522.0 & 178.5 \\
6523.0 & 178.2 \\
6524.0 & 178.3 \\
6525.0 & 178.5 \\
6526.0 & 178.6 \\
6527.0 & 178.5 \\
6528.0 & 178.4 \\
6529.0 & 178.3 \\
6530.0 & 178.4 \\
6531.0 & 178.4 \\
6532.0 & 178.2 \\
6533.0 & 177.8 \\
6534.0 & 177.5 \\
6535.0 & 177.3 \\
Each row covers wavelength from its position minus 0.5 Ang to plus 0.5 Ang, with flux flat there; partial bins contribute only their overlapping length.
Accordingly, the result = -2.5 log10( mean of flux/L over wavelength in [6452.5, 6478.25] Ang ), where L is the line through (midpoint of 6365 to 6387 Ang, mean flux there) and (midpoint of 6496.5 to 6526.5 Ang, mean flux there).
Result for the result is 0.144 mag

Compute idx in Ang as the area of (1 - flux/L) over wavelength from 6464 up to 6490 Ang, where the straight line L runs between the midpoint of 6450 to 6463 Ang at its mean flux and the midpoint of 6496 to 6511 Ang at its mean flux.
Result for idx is 4.0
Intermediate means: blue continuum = 181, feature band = 154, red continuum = 181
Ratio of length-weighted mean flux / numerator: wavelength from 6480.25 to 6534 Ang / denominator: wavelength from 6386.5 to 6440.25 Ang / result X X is 0.9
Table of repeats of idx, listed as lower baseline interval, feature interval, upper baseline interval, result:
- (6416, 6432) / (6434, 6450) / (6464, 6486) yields -0.6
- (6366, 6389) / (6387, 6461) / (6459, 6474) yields -4.5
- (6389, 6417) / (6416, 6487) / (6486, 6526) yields 1.1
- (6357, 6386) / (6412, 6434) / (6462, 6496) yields -2.3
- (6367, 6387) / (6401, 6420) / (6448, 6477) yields -1.1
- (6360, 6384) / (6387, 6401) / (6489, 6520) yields -0.1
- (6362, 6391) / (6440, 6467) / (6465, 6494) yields -4.5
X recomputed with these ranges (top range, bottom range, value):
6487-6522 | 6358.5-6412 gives 0.90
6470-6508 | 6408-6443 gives 0.83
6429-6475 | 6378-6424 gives 0.94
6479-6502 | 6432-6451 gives 0.87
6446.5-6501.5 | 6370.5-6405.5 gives 0.88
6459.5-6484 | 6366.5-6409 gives 0.85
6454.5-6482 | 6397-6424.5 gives 0.85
